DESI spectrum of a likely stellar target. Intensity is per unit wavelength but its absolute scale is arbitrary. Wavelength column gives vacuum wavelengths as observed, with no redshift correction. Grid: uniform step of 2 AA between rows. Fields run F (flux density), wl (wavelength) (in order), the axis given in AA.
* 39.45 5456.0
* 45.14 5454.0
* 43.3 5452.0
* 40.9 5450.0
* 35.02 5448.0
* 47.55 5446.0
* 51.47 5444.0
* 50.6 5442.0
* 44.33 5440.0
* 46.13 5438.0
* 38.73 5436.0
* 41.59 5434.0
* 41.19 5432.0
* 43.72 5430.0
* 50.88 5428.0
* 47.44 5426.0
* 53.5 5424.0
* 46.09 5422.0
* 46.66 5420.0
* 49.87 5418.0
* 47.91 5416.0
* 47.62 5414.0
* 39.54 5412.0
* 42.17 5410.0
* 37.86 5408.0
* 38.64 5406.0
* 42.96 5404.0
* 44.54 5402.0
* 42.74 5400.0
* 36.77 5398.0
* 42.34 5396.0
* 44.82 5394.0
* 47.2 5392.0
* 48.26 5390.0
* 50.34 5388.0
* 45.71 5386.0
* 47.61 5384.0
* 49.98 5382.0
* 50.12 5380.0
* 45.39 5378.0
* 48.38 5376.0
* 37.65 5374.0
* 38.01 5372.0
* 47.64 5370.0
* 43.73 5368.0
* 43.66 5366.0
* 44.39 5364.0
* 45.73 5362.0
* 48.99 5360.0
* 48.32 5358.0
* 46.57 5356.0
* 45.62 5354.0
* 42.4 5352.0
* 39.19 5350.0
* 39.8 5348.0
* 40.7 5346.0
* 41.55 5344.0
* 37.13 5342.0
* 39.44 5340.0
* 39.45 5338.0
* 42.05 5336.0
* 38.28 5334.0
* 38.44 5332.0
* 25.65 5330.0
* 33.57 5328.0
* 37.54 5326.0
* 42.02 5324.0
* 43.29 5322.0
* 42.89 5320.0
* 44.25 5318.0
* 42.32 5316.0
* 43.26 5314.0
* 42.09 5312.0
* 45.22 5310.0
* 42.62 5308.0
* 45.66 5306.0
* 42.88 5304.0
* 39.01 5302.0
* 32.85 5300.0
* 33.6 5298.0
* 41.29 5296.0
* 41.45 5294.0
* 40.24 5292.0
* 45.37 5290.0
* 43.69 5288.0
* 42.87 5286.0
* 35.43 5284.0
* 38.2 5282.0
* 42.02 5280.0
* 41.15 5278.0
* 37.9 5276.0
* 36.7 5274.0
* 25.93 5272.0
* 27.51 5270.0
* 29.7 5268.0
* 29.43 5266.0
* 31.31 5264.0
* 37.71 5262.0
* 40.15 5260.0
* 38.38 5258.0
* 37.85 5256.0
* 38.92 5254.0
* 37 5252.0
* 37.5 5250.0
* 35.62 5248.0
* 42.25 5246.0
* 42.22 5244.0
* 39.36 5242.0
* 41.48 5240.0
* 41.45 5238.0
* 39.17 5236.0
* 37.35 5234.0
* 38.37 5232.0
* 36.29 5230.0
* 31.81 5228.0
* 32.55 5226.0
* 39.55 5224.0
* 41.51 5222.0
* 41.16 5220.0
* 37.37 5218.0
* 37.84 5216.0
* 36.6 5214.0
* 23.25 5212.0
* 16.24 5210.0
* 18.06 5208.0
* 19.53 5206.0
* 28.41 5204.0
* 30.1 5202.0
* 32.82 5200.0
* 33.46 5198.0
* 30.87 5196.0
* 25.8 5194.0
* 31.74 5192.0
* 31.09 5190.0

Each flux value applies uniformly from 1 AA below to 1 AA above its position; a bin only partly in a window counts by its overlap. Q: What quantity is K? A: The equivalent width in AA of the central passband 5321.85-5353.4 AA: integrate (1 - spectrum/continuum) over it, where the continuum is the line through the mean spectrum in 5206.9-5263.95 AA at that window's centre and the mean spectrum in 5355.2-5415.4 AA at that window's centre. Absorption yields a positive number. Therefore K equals 2.4 AA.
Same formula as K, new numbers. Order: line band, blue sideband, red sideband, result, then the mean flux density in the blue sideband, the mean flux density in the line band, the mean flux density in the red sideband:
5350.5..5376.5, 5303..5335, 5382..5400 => -0.5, 40.6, 44.5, 45.5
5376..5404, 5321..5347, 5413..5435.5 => -1.5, 38.4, 45.8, 46.8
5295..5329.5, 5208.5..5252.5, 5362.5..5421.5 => -0.1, 36.4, 40.6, 44.6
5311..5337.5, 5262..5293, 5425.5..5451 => -0.6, 36.5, 39.7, 44.5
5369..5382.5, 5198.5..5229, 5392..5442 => -1.1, 31.2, 45.1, 44.3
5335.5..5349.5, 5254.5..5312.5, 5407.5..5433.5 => 0.5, 38.2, 39.9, 45.8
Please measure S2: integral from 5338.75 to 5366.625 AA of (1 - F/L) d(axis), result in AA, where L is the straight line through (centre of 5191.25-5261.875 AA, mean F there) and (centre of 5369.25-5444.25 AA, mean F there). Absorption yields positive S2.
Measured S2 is -0.7 AA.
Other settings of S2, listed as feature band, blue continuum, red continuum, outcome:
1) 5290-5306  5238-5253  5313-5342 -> -0.1 AA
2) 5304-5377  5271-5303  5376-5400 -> 1.2 AA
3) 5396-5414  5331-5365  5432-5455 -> 0.9 AA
